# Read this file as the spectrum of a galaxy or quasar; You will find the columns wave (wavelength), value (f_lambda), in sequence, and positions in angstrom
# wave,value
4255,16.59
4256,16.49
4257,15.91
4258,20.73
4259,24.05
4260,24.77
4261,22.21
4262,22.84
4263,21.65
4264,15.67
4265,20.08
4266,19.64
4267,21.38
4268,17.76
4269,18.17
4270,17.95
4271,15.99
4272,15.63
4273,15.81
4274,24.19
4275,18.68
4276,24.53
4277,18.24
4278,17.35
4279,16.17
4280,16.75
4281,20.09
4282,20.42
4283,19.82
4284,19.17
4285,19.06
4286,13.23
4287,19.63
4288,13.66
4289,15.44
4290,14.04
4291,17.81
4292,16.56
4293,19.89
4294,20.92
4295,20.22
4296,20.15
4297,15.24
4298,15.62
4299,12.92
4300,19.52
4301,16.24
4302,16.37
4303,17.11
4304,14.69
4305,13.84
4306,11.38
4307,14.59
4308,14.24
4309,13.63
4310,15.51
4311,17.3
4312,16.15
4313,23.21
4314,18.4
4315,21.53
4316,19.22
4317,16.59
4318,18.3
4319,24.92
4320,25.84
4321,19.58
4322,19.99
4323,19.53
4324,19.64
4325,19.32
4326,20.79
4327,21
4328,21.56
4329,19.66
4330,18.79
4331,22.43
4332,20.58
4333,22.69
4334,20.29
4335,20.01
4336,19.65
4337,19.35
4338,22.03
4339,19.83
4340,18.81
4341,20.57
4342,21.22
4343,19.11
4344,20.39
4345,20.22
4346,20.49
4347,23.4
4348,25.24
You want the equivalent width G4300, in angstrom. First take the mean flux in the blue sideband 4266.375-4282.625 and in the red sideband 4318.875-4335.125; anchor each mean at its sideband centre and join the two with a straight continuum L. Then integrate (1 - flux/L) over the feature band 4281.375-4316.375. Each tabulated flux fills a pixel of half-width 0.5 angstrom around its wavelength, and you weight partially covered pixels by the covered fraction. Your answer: 4.7 angstrom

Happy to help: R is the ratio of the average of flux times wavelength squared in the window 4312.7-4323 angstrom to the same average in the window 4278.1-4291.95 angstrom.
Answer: 1.21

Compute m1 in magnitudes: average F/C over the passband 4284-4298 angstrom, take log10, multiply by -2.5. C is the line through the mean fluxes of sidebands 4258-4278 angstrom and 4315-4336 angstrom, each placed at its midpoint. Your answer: 0.16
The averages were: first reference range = 19.9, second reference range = 20.5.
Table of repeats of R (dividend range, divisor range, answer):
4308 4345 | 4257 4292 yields 1.08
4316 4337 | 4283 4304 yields 1.21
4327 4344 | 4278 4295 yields 1.18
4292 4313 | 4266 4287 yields 0.90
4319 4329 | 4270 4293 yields 1.20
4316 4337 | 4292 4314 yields 1.24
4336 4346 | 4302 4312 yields 1.38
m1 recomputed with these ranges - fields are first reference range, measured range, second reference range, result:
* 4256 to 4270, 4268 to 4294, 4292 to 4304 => 0.05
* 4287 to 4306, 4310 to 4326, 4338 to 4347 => -0.08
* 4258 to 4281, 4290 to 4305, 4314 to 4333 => 0.17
